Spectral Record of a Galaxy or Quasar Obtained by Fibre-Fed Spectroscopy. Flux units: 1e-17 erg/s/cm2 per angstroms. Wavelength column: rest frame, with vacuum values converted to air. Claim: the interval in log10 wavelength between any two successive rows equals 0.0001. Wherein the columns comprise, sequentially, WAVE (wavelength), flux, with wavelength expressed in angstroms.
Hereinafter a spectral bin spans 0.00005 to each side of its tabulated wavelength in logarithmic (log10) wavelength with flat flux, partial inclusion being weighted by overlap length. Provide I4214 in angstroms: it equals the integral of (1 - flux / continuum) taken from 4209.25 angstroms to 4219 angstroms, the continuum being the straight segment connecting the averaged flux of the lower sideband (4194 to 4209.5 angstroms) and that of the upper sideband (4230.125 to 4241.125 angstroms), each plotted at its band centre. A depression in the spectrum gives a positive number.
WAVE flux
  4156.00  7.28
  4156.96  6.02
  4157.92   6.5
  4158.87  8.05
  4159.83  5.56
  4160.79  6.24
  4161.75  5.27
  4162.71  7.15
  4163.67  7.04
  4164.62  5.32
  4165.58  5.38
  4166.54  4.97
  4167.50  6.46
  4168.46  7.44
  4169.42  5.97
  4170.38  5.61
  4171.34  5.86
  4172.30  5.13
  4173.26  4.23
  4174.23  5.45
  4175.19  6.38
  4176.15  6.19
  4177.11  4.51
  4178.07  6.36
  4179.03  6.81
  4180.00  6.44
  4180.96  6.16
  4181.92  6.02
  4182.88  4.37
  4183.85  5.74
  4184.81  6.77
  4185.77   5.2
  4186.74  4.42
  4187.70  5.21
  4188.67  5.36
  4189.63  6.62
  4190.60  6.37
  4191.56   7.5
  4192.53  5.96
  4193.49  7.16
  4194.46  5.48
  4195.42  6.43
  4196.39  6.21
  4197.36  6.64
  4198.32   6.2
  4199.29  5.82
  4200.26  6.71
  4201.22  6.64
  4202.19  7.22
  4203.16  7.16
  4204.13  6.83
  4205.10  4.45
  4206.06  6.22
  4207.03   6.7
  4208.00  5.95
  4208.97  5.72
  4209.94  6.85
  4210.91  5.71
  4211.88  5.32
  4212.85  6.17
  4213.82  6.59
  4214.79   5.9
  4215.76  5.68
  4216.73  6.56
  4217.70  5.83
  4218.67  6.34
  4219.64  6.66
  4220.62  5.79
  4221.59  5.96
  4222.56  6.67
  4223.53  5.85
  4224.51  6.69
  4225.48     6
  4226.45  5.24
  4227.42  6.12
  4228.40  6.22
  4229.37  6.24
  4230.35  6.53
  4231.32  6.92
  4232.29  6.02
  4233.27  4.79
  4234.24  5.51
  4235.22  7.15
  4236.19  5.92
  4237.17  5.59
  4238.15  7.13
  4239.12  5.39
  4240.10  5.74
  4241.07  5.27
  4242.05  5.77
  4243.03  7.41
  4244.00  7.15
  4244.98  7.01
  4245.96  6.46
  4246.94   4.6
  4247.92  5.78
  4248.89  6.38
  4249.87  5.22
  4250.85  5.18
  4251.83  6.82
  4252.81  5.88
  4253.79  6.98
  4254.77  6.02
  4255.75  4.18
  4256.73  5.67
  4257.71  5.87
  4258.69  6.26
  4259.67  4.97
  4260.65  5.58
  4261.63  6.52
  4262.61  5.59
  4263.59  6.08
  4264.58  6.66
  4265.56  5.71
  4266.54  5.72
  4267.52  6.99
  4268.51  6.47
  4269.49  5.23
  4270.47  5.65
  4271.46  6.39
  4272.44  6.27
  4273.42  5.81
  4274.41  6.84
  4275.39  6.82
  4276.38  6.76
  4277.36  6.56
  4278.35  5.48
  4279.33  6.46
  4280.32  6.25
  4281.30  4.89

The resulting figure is 0.16 angstroms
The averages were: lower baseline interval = 6.28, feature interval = 6.08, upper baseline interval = 6.02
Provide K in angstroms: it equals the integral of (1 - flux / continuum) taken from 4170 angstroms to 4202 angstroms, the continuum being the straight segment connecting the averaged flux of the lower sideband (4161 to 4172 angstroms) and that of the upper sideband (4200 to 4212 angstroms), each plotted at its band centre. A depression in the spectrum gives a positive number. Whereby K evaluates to 1.1 angstroms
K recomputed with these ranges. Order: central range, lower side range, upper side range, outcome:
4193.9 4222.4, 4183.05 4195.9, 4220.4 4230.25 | -0.8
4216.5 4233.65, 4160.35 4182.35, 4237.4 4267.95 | -0.5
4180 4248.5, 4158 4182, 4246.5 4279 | -1.4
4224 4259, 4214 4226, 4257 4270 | 0.2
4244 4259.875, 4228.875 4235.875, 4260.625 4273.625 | 0.6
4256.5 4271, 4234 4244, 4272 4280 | 0.8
